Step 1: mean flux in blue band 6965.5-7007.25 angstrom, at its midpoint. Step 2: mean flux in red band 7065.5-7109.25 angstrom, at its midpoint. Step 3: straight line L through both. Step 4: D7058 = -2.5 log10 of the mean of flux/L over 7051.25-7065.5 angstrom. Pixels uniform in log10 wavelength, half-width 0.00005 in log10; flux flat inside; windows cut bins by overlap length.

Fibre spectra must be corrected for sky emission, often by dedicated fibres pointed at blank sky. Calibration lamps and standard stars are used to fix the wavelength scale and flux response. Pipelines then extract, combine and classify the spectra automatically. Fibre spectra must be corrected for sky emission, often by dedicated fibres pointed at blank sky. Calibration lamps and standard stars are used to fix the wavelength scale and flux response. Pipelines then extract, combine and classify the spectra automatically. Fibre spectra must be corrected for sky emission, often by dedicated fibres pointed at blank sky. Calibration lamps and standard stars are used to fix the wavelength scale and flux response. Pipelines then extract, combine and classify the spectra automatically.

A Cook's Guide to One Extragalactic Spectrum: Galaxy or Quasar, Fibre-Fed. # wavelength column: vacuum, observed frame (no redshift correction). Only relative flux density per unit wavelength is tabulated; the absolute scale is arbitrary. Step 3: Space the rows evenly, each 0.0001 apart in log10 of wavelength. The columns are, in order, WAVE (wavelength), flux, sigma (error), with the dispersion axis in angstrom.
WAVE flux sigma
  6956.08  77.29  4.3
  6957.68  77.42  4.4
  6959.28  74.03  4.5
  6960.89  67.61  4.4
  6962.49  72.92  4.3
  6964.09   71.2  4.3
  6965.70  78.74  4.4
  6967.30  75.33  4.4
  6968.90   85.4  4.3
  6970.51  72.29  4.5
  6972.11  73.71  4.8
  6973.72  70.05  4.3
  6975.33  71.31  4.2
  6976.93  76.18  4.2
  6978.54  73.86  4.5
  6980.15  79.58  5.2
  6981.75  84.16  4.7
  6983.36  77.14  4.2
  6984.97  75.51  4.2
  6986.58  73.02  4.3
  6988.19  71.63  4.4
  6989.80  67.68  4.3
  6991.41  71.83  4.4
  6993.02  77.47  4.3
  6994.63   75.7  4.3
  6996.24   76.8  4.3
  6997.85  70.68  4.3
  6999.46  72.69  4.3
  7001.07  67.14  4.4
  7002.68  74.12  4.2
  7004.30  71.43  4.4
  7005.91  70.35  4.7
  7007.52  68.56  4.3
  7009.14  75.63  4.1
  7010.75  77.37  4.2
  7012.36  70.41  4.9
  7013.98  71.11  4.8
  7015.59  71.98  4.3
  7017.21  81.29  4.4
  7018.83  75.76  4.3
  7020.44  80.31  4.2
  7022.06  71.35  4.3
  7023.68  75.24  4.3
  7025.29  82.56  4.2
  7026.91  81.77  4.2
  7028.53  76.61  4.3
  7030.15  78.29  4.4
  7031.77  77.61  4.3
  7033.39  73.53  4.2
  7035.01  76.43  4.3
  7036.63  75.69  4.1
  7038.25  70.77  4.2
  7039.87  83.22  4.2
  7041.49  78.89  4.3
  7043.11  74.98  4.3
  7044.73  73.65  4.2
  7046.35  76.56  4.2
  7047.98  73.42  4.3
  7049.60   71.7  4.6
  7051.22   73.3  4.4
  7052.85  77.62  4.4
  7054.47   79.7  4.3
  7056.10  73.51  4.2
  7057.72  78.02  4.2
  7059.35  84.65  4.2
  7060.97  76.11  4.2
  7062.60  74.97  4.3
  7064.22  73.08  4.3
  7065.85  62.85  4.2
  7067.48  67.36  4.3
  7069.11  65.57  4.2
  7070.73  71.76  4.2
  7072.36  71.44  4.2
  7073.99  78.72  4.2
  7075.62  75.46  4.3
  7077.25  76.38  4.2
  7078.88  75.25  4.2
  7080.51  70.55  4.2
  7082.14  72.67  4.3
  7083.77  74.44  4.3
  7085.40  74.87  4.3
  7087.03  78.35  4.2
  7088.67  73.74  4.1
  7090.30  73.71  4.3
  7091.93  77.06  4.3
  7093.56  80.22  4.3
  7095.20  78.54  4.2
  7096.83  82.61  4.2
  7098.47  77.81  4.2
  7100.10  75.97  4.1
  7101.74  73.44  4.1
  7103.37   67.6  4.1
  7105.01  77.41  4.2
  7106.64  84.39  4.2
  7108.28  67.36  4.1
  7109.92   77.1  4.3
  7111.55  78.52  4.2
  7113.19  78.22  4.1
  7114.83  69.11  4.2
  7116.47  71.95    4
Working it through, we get -0.03 mag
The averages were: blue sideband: 74.2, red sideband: 74.4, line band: 76.5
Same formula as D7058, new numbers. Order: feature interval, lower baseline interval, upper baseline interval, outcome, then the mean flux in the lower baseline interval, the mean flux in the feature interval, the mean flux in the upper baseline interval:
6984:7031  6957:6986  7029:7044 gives 0.03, 75.3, 74.3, 76.6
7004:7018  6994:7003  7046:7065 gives 0.00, 72.8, 73.2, 76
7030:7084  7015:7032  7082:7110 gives 0.03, 77.6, 74.6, 76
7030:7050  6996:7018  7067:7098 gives -0.03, 72.7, 75.8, 74.8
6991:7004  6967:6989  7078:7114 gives 0.04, 75.6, 73.3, 75.9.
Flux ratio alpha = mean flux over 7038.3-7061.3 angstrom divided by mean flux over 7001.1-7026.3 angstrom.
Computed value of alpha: 1.03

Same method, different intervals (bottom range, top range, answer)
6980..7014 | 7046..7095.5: 1.01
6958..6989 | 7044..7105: 1.00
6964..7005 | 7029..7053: 1.02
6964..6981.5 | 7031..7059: 1.00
